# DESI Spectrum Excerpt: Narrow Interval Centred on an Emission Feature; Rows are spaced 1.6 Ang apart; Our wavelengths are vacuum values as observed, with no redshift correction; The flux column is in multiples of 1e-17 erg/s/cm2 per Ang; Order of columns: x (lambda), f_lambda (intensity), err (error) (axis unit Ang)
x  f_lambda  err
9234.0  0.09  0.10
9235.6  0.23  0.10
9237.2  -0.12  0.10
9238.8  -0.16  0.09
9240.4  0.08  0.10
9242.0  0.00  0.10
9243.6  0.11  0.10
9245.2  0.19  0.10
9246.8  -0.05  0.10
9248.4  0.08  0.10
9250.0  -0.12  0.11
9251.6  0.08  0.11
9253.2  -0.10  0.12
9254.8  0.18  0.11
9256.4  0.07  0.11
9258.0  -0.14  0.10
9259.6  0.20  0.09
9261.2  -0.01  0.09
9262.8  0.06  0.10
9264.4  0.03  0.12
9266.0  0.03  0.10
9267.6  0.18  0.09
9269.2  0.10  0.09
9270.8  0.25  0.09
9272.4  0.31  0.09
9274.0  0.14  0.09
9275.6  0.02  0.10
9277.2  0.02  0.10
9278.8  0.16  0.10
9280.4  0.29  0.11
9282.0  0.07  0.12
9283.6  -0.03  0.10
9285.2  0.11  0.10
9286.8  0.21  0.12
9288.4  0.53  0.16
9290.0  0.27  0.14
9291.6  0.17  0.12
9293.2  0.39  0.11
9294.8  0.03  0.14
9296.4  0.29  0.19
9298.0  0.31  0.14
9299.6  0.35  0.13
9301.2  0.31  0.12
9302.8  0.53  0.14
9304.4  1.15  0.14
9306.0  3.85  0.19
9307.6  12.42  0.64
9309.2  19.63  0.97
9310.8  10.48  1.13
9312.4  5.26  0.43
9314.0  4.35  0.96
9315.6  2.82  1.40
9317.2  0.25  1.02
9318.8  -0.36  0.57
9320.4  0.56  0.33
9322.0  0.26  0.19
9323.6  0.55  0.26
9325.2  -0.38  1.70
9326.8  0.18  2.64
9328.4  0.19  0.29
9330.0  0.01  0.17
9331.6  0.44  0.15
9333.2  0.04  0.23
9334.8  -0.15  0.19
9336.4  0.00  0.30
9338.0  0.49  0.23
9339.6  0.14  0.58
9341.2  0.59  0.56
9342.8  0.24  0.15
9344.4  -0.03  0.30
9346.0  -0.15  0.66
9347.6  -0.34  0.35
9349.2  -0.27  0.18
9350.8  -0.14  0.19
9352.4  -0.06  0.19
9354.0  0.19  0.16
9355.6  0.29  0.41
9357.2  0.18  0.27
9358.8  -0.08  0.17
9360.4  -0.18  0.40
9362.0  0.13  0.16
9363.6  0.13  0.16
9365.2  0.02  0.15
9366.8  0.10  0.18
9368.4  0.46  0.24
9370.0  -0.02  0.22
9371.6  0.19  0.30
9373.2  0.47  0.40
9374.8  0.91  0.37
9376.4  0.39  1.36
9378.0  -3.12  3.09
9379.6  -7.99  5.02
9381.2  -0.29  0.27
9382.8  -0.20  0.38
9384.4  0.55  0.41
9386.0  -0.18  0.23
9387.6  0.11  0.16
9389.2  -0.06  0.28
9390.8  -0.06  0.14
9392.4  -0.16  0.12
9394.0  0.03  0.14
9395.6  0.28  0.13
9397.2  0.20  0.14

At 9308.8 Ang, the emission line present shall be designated [O III] 5007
